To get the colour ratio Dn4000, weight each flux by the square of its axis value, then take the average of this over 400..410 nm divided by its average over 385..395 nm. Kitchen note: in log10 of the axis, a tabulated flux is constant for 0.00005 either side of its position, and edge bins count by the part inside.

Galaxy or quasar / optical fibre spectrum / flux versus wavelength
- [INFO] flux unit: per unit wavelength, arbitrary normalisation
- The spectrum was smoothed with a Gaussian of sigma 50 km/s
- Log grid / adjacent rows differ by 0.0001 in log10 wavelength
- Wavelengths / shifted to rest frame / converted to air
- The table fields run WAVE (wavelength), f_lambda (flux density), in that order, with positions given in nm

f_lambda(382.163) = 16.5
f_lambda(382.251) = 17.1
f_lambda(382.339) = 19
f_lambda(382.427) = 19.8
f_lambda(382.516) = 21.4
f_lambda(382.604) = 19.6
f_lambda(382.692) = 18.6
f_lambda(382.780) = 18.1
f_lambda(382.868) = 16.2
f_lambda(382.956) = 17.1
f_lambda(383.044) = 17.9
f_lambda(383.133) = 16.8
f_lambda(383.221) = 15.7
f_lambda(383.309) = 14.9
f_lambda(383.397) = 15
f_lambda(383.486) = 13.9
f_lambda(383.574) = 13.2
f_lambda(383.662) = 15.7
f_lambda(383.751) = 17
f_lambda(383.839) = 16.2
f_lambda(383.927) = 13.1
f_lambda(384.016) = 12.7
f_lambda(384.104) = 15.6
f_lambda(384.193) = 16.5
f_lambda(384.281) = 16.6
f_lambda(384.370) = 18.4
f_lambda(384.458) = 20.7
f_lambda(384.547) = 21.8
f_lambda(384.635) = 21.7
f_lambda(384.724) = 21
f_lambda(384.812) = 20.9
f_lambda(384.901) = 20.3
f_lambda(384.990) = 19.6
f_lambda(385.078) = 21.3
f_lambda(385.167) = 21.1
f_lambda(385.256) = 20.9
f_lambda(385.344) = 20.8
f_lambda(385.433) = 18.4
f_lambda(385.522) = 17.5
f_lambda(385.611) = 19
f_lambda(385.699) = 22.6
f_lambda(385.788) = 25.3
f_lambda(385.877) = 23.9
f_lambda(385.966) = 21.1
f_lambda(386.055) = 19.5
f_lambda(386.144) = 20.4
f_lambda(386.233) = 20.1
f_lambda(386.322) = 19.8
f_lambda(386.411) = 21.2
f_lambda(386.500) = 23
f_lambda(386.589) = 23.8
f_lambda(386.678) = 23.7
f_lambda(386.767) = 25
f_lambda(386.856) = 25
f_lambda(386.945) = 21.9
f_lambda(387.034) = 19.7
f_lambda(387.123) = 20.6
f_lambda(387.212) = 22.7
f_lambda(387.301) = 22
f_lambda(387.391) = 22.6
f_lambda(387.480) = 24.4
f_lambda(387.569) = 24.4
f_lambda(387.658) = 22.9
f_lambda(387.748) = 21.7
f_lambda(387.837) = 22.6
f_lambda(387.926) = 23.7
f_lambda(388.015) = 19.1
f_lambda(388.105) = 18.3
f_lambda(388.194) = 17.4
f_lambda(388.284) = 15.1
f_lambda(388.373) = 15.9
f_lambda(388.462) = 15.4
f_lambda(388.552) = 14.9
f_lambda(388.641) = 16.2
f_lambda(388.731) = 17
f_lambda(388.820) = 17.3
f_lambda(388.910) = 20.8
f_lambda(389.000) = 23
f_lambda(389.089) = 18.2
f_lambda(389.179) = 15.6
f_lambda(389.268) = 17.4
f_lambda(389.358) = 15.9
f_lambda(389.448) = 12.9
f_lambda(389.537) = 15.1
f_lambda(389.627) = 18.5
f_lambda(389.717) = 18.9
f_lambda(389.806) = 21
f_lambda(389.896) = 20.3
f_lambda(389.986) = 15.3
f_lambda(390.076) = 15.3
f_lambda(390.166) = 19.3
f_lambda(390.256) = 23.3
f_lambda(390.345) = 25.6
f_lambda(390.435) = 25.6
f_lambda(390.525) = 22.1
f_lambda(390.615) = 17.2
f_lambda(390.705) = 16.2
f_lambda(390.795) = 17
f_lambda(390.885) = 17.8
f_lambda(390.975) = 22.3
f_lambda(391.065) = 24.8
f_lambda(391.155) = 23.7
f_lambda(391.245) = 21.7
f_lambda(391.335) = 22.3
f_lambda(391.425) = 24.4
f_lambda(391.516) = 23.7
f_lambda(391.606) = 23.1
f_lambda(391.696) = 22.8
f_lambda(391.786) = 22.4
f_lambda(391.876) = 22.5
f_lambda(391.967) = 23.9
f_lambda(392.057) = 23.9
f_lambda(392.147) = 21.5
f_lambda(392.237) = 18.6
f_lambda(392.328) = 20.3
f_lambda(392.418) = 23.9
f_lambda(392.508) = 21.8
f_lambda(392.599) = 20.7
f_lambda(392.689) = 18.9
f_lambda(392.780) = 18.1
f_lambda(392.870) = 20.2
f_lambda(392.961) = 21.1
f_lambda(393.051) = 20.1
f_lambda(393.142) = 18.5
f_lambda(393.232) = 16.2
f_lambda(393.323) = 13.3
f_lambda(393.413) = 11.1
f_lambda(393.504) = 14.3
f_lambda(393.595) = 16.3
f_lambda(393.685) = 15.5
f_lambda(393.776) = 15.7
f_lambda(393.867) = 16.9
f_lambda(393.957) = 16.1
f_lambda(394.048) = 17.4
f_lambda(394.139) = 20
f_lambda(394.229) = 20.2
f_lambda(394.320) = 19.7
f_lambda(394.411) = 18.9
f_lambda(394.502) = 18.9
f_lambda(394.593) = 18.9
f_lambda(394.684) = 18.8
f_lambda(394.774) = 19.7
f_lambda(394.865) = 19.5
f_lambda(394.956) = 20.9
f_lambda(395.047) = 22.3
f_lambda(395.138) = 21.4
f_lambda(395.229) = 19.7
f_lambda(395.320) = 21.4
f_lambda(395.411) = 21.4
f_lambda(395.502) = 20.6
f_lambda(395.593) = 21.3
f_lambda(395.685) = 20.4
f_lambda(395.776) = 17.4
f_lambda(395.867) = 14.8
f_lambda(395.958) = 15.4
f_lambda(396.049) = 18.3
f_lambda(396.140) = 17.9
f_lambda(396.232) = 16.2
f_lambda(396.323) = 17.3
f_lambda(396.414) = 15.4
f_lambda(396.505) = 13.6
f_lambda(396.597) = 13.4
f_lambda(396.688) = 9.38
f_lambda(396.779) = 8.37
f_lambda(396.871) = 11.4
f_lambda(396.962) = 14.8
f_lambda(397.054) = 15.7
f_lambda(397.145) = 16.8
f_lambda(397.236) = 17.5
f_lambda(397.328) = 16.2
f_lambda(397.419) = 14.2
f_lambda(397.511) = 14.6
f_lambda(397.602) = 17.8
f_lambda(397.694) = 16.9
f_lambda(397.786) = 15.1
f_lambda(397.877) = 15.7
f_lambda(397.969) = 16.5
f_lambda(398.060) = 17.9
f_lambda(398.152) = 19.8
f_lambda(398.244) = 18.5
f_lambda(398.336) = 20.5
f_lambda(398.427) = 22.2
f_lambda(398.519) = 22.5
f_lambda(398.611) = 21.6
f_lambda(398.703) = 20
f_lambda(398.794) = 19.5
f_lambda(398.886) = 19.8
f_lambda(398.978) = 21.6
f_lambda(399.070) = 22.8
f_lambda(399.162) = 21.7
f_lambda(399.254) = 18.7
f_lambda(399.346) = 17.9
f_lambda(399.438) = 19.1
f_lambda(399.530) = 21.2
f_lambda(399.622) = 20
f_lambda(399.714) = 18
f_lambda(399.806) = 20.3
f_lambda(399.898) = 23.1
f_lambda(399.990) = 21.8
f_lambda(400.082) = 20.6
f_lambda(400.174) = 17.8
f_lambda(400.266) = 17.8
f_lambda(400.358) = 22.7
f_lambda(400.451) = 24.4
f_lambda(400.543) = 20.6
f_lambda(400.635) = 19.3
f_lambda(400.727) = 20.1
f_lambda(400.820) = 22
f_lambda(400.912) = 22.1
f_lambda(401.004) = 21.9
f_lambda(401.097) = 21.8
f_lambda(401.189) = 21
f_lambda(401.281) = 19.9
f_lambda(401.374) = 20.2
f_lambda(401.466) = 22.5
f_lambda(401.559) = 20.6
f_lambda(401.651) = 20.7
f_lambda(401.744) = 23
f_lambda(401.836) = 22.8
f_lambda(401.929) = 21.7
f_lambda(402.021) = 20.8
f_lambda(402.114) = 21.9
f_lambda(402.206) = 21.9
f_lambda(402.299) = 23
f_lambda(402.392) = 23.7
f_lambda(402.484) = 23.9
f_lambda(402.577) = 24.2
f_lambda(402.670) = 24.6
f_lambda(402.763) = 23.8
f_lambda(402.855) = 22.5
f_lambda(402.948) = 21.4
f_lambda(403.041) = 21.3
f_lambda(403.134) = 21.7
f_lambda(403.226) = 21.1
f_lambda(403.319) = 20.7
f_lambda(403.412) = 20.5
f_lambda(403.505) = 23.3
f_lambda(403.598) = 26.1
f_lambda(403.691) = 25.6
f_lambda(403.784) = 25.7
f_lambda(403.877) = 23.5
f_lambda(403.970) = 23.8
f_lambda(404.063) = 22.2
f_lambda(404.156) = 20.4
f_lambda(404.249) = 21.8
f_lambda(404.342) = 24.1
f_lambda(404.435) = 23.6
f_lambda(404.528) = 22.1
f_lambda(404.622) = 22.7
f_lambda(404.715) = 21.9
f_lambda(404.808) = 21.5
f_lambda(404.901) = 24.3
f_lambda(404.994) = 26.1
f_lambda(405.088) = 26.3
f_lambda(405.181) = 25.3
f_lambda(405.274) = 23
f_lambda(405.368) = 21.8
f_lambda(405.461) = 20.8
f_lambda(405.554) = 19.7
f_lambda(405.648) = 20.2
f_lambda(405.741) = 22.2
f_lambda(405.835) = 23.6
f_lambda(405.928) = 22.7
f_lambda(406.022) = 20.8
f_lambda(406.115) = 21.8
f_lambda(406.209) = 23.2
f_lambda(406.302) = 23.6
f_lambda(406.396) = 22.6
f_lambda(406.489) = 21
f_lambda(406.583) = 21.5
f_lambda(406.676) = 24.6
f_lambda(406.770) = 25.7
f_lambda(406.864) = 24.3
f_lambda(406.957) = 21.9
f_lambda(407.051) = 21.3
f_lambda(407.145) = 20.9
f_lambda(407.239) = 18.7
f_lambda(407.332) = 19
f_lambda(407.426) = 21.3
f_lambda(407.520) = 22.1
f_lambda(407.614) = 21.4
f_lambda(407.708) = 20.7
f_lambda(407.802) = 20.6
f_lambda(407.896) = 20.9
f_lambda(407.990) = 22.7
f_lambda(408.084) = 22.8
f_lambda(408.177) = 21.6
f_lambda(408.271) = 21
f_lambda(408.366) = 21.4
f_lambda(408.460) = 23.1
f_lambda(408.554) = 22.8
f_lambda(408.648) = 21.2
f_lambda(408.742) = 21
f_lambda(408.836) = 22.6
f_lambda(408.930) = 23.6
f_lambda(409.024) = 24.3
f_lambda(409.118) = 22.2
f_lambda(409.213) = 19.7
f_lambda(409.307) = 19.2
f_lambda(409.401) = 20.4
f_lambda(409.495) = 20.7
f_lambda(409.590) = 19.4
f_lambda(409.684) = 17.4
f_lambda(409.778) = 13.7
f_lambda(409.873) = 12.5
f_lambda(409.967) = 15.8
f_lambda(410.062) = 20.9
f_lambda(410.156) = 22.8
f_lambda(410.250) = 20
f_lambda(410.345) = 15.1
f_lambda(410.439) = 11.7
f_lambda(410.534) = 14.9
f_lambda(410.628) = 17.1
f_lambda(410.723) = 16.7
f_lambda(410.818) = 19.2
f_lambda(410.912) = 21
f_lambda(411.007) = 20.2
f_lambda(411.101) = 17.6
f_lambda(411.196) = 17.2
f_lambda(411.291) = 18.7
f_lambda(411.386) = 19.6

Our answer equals 1.18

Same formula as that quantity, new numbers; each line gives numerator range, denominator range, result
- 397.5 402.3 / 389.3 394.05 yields 1.08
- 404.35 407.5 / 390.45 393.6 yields 1.19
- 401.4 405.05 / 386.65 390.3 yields 1.26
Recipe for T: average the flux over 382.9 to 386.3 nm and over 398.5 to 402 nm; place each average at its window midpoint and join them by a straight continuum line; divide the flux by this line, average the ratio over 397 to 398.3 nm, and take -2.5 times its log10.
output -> 0.22 mag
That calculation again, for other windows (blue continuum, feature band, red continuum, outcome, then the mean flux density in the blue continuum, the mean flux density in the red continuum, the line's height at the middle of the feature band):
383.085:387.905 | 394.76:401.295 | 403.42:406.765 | 0.17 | 20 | 23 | 21.9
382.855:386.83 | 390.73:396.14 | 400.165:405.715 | 0.05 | 19.1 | 22.3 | 20.6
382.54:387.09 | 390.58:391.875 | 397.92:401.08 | -0.09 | 19.2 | 20.4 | 19.8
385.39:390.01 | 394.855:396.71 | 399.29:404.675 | 0.16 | 20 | 21.8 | 21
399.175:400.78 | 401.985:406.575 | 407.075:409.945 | -0.12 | 20.2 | 20.6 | 20.4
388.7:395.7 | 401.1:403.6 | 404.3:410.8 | -0.08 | 19.6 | 21.1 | 20.6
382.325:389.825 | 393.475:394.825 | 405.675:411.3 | 0.10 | 19.2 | 20.5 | 19.7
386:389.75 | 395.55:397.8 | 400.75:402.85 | 0.34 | 19.8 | 22.2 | 21.3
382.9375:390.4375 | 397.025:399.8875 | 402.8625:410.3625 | 0.11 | 19.3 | 21.7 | 20.7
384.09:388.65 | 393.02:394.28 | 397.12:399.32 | 0.18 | 20.6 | 18.7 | 19.4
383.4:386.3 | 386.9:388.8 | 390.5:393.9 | -0.03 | 18.9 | 19.9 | 19.3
